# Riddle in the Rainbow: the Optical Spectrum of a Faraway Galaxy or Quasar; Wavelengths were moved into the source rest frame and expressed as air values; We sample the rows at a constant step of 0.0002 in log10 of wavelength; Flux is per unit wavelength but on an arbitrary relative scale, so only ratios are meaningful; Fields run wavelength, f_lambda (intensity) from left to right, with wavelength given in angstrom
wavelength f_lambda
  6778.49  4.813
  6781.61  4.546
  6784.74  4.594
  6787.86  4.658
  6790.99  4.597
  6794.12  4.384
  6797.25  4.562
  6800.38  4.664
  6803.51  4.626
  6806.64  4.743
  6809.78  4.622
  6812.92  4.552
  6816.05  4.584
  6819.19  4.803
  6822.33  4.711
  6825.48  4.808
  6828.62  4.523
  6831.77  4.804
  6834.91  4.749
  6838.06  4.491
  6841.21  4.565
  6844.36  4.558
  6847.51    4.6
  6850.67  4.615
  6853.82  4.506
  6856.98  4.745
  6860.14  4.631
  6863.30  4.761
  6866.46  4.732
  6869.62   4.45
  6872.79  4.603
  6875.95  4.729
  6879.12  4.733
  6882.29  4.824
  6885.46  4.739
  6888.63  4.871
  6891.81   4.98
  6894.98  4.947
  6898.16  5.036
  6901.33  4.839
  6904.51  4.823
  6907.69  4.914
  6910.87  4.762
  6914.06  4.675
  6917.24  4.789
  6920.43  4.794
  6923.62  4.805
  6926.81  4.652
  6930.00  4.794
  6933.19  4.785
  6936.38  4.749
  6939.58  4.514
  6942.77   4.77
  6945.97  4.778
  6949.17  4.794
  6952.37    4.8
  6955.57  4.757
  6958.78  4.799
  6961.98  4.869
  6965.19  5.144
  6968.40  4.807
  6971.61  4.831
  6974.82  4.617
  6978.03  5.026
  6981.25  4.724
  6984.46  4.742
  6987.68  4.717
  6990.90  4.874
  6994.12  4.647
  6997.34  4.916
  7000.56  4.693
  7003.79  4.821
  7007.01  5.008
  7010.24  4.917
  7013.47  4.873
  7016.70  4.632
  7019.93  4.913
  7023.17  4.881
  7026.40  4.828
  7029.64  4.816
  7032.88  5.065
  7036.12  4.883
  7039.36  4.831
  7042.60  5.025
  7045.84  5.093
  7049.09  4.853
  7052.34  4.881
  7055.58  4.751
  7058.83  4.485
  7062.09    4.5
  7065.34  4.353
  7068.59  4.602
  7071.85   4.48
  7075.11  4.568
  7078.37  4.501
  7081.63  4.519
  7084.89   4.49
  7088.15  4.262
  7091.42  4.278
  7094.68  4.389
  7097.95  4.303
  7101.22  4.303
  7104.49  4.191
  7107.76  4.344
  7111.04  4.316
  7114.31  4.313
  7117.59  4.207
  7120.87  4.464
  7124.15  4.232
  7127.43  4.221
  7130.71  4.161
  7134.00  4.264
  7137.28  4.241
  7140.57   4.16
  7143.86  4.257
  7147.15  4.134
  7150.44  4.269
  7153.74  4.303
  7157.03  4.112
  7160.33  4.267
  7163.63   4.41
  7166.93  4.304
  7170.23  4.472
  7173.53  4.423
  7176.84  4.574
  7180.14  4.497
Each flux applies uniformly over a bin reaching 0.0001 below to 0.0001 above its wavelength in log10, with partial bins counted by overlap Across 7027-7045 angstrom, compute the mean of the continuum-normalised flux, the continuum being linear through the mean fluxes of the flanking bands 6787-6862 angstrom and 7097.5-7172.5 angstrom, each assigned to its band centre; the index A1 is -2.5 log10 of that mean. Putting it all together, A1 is -0.13 mag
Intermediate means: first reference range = 4.63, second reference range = 4.27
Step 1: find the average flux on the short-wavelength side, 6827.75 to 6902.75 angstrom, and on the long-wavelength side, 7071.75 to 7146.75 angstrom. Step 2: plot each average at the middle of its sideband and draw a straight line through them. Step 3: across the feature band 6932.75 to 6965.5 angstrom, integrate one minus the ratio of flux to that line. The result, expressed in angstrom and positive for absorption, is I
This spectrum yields -1.5 angstrom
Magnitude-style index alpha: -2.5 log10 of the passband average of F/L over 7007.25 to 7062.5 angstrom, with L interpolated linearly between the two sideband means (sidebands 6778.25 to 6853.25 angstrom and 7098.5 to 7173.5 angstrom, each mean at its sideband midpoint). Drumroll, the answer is -0.11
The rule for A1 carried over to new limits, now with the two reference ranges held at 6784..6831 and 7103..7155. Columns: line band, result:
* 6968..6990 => -0.08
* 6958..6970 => -0.11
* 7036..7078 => -0.09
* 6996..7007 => -0.10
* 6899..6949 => -0.06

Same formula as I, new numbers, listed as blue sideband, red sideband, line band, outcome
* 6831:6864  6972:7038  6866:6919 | -1.2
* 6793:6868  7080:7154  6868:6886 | -0.4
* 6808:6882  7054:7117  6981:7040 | -4.5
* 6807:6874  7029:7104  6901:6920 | -0.7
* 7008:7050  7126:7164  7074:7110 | 1.3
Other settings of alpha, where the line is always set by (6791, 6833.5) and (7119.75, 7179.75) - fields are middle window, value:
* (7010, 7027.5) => -0.09 mag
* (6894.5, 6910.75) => -0.08 mag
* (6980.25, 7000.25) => -0.07 mag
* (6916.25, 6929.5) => -0.05 mag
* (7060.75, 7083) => -0.03 mag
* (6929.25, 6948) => -0.05 mag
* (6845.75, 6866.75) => -0.01 mag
